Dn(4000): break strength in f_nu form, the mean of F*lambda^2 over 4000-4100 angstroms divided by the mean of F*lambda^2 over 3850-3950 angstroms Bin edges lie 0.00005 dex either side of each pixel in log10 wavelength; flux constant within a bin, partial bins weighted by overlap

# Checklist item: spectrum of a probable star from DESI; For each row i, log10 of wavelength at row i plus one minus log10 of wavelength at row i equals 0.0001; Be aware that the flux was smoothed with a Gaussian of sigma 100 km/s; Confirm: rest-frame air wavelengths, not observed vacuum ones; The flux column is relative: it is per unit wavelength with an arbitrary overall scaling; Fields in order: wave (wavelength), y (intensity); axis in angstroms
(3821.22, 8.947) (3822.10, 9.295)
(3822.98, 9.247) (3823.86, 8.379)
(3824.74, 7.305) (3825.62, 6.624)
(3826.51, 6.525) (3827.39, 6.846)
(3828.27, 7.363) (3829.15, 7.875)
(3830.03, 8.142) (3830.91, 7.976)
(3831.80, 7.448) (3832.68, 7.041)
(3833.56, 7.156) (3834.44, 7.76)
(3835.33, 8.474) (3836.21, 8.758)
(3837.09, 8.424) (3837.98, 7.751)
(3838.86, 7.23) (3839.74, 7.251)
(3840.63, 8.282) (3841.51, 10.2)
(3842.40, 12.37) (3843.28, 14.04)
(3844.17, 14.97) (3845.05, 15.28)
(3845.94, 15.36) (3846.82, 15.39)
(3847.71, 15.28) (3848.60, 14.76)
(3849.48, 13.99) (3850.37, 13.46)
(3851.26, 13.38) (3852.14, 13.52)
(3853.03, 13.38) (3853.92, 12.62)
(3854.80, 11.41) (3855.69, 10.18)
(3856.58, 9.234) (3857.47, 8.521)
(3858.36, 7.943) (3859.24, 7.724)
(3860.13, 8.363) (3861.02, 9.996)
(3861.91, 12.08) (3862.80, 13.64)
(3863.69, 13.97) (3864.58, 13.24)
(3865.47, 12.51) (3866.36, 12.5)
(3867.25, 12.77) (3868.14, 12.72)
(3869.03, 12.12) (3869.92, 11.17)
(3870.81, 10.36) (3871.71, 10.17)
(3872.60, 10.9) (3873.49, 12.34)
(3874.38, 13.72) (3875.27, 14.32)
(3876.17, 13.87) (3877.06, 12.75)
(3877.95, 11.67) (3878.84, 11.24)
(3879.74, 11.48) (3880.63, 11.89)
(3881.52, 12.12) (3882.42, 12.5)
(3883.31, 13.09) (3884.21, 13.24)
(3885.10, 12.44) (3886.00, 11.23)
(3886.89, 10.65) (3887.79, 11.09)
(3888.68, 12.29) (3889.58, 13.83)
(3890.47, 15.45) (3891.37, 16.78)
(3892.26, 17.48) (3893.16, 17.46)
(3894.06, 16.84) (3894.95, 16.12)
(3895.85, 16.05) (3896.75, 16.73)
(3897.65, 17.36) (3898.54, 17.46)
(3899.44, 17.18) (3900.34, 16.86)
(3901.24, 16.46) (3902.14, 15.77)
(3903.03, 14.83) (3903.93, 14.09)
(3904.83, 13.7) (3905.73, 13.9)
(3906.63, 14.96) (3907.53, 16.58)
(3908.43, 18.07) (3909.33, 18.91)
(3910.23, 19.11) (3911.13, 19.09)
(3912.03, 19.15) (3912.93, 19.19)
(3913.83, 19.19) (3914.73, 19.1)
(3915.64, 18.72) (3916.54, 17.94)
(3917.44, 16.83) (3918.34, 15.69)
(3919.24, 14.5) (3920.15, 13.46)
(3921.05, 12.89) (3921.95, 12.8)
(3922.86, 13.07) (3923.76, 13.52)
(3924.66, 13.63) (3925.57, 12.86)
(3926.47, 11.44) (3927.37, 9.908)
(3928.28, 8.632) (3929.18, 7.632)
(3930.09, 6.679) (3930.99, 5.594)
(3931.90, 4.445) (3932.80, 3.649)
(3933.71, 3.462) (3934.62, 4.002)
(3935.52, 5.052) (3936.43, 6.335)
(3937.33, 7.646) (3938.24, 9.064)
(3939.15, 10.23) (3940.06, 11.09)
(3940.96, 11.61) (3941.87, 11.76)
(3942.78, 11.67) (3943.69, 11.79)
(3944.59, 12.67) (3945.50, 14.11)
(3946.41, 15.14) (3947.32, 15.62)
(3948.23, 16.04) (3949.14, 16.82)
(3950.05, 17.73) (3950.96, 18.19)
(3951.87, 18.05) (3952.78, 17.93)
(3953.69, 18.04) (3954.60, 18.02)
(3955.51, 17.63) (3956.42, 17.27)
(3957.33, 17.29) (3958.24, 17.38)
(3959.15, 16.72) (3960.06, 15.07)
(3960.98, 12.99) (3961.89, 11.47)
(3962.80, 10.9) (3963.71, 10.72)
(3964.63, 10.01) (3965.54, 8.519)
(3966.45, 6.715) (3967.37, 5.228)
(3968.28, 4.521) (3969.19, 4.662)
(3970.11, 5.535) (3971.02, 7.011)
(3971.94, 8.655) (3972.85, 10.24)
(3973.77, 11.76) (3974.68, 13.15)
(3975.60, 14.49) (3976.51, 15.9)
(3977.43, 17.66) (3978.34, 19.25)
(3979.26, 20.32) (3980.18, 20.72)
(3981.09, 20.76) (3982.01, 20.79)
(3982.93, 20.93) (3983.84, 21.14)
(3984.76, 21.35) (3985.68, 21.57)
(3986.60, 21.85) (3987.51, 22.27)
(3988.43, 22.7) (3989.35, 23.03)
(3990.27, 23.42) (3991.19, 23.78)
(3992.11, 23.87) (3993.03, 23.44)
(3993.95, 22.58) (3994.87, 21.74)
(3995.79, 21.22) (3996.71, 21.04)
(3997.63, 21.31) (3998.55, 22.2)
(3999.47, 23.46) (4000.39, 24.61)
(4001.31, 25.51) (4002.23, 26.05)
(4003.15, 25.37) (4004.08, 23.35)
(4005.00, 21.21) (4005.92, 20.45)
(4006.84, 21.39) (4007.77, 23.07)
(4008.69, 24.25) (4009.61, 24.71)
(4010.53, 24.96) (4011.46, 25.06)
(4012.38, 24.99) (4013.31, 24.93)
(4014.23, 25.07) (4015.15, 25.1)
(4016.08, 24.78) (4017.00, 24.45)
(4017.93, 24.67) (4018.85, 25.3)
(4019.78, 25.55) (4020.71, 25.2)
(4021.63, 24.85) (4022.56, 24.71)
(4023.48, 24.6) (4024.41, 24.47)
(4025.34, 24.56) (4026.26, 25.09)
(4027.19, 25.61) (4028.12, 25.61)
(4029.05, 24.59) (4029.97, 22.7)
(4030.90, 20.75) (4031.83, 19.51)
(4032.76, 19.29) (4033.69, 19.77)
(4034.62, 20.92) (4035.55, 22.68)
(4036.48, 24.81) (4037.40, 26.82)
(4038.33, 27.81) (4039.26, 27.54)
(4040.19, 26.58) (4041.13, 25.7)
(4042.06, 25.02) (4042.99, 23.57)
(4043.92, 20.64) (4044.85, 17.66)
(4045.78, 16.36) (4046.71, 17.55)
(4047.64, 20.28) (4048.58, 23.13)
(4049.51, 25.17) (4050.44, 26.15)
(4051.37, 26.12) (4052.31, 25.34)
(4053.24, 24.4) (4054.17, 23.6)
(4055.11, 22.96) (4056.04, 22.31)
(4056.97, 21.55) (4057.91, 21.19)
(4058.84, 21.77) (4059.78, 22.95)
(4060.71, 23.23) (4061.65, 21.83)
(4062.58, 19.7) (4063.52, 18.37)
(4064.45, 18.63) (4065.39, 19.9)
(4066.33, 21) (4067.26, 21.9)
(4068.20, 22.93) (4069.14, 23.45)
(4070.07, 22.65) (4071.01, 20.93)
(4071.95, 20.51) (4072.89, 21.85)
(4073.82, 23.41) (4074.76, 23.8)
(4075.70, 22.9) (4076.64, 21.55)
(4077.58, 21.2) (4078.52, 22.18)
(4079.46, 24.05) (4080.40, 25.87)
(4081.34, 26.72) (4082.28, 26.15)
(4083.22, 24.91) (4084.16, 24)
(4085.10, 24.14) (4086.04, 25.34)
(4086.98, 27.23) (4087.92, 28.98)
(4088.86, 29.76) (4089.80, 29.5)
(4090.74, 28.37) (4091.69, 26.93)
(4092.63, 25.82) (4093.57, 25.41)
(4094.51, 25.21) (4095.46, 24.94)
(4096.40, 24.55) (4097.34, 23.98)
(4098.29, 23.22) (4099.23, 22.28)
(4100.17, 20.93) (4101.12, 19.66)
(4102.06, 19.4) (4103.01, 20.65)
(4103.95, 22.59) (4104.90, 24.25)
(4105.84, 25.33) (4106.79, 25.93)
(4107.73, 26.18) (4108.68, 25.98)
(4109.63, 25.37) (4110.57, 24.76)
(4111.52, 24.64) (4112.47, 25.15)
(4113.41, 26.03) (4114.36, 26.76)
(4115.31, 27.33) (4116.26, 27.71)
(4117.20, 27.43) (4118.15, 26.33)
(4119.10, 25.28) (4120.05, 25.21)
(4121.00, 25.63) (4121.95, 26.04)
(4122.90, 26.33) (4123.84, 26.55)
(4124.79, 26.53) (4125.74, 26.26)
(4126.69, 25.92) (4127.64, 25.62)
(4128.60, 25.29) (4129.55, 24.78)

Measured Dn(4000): 1.97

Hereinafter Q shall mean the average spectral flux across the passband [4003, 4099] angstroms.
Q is 23.7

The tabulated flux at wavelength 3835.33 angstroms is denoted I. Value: 8.474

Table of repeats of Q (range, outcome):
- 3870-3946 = 13.1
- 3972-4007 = 20.8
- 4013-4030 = 24.9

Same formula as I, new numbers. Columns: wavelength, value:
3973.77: 11.76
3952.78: 17.93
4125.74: 26.26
